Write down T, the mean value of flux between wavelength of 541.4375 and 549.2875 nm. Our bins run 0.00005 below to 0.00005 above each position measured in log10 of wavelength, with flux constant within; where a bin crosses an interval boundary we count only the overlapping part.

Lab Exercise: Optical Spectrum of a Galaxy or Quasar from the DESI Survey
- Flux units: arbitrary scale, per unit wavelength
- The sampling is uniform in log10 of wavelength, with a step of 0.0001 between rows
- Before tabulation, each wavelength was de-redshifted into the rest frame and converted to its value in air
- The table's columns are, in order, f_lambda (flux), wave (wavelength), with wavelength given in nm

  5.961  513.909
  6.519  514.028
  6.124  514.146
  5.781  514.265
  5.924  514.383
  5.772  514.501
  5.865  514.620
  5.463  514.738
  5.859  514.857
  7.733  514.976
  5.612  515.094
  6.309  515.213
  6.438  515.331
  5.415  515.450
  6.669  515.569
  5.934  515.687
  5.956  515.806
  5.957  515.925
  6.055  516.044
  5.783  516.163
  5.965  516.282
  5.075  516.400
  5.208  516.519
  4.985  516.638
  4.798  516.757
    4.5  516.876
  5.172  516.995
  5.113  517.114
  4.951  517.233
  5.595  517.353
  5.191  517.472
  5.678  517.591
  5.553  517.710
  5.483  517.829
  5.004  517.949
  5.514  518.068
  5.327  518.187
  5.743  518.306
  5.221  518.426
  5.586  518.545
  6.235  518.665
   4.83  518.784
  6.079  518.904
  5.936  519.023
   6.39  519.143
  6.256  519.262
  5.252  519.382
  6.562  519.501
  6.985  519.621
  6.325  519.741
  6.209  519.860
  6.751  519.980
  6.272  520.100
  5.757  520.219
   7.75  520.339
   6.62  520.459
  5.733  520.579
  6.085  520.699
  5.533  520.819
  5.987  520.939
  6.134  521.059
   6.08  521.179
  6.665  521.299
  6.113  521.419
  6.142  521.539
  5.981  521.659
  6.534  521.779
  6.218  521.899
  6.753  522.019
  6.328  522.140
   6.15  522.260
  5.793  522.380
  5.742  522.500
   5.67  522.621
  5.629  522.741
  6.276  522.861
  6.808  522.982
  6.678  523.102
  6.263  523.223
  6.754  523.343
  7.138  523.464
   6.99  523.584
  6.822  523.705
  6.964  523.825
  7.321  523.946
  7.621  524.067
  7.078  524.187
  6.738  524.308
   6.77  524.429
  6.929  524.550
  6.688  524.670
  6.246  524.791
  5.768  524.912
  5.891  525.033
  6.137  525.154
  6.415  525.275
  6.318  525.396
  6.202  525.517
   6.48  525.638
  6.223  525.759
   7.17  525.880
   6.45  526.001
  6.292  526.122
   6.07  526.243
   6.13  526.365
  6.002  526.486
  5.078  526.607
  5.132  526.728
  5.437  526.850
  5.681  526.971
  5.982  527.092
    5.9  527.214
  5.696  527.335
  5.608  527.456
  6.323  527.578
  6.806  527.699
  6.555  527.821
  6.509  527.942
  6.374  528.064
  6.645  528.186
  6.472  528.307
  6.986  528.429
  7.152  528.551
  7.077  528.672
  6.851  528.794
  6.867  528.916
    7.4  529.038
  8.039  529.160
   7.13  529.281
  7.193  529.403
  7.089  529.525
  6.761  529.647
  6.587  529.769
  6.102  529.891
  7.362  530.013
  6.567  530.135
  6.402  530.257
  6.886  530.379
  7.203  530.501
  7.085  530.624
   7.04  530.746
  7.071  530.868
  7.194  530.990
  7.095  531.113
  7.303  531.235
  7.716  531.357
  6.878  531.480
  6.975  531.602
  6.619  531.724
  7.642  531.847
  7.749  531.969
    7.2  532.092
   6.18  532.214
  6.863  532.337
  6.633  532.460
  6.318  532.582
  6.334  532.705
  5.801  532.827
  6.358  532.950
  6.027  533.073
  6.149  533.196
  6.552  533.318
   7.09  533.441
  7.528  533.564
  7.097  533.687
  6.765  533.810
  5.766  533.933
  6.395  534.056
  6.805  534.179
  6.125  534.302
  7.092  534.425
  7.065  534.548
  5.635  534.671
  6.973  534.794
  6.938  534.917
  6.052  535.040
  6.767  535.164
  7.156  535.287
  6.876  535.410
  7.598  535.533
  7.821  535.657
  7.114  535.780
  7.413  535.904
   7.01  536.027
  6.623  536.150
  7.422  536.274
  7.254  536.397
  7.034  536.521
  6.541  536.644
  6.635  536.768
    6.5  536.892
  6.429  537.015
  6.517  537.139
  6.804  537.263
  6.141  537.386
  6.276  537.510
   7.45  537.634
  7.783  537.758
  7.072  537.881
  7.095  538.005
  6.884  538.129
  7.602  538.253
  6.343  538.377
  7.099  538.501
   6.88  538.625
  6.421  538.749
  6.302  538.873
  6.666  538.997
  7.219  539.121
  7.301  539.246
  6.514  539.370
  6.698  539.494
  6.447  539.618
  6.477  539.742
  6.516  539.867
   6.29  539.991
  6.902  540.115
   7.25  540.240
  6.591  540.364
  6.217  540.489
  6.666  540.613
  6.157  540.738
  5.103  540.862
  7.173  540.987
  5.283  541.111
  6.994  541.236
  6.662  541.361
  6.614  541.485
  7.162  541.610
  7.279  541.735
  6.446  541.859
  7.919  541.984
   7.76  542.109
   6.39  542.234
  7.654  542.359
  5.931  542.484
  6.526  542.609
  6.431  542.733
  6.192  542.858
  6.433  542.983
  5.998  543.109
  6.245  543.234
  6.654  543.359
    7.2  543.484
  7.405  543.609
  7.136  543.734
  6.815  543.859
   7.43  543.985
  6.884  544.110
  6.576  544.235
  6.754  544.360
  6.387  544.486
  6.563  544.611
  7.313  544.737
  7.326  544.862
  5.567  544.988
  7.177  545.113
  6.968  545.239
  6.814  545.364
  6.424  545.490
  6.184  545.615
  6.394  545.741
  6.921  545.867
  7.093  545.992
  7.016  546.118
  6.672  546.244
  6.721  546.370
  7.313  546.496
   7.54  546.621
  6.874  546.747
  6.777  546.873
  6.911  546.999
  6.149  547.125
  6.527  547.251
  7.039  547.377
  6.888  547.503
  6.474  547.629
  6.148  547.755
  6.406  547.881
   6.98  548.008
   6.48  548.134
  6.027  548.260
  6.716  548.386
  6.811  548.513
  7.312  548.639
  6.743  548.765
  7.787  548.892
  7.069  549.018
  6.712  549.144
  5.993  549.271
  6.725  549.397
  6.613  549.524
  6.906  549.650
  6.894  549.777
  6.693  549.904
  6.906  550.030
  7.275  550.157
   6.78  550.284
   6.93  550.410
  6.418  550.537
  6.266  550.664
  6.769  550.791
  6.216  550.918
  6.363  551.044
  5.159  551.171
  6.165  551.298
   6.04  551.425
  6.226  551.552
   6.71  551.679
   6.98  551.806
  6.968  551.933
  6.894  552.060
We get 6.78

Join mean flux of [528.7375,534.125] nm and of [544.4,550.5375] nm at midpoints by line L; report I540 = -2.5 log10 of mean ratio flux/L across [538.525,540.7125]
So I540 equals 0.024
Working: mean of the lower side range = 6.86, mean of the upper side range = 6.77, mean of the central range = 6.67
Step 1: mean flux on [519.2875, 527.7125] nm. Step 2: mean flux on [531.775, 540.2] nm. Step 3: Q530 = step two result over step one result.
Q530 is 1.08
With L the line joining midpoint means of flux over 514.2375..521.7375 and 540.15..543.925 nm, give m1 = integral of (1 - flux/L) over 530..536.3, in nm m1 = -0.466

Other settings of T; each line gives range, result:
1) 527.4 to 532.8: 6.88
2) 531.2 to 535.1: 6.7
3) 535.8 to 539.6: 6.86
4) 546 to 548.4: 6.73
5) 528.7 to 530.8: 6.97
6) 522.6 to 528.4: 6.36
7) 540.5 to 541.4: 6.28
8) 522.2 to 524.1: 6.52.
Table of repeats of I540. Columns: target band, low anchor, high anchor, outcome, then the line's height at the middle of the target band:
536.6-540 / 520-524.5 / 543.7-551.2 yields -0.02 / 6.63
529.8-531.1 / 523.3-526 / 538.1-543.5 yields -0.04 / 6.66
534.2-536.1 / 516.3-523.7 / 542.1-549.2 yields -0.08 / 6.43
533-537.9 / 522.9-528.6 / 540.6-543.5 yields -0.04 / 6.53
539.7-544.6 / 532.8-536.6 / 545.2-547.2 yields 0.02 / 6.79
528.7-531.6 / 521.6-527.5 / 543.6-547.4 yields -0.10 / 6.44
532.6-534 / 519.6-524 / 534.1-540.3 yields 0.04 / 6.72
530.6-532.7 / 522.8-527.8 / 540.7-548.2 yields -0.08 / 6.49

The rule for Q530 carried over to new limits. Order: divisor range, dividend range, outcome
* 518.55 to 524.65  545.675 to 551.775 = 1.05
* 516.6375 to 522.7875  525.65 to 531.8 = 1.13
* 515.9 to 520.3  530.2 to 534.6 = 1.20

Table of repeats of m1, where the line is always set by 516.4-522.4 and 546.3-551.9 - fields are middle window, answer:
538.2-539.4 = -0.08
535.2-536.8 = -0.20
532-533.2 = -0.04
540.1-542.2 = -0.08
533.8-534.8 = -0.03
